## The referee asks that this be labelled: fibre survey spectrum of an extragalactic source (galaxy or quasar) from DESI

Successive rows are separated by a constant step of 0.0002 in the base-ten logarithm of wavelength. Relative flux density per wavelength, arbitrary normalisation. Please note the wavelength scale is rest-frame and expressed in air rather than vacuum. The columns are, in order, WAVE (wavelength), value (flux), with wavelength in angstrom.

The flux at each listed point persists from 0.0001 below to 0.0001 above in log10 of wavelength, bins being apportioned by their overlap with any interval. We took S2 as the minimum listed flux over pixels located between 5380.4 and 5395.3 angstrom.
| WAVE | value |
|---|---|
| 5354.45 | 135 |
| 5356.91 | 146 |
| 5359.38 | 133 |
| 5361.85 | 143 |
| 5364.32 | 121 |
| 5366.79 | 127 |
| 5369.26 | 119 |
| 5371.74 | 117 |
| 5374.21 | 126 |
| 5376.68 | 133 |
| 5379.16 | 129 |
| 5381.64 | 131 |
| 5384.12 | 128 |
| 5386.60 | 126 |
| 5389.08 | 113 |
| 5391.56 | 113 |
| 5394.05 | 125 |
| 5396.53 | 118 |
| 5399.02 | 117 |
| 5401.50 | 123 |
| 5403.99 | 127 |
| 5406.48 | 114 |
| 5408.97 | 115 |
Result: 113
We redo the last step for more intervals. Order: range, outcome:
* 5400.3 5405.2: 123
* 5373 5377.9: 126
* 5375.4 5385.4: 128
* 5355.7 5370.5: 119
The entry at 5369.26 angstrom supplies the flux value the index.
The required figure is 119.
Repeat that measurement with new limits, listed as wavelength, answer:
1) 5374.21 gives 126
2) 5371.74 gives 117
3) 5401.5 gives 123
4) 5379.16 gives 129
